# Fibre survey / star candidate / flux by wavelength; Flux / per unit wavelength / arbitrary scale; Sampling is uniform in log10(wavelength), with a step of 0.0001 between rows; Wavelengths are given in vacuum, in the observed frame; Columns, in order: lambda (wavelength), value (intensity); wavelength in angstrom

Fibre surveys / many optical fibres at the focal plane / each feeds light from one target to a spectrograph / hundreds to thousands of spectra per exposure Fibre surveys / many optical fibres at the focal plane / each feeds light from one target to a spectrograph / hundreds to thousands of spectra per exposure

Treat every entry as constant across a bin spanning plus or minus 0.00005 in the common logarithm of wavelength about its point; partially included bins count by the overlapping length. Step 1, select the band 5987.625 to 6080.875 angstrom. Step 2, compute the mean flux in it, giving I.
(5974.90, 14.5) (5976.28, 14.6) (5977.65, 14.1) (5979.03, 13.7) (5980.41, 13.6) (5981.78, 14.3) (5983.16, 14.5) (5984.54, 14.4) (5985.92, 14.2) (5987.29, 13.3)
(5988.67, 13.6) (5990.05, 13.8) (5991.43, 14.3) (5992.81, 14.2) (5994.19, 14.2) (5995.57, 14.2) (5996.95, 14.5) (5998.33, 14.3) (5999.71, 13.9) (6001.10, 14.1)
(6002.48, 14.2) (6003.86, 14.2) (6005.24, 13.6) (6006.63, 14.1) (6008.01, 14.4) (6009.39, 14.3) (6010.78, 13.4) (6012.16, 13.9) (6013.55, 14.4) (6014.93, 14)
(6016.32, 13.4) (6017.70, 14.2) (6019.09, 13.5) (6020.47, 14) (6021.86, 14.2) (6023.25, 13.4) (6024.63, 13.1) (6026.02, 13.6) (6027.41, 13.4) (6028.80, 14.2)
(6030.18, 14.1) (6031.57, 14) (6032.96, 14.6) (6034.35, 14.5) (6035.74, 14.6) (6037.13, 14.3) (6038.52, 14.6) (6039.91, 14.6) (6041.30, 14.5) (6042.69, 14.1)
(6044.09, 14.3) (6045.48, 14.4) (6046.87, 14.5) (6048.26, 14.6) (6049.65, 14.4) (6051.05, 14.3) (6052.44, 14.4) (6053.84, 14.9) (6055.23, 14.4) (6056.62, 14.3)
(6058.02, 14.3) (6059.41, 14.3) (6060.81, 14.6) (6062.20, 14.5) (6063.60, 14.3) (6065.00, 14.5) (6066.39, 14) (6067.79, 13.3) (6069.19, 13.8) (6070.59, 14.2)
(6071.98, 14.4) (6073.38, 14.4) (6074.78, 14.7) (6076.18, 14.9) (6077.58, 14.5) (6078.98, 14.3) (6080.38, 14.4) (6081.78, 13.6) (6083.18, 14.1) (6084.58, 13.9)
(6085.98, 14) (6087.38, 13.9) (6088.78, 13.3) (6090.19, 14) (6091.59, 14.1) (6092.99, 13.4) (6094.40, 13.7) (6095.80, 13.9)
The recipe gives 14.2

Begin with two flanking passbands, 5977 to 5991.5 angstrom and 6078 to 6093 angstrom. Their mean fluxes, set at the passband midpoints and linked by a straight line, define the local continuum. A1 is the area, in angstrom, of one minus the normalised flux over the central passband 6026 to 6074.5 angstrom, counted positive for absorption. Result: -1.2 angstrom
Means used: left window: 14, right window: 13.9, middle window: 14.3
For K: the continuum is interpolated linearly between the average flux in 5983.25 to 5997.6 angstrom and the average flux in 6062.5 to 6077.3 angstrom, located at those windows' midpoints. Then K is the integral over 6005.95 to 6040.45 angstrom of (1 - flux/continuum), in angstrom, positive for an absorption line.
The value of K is 0.3 angstrom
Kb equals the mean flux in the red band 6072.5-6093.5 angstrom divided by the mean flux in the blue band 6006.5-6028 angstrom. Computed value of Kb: 1.02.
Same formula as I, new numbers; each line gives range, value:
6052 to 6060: 14.4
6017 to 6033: 13.8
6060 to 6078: 14.3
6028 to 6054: 14.4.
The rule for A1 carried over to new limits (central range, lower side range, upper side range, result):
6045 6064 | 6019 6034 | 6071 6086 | -0.5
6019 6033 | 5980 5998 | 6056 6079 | 0.4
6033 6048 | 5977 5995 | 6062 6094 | -0.4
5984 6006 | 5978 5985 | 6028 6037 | 0.1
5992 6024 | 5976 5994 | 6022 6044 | 0.1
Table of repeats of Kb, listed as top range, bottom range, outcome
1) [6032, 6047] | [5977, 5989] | 1.03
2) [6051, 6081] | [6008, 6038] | 1.03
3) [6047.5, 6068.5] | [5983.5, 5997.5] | 1.02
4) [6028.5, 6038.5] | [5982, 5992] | 1.02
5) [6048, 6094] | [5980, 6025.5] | 1.01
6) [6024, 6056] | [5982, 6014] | 1.01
